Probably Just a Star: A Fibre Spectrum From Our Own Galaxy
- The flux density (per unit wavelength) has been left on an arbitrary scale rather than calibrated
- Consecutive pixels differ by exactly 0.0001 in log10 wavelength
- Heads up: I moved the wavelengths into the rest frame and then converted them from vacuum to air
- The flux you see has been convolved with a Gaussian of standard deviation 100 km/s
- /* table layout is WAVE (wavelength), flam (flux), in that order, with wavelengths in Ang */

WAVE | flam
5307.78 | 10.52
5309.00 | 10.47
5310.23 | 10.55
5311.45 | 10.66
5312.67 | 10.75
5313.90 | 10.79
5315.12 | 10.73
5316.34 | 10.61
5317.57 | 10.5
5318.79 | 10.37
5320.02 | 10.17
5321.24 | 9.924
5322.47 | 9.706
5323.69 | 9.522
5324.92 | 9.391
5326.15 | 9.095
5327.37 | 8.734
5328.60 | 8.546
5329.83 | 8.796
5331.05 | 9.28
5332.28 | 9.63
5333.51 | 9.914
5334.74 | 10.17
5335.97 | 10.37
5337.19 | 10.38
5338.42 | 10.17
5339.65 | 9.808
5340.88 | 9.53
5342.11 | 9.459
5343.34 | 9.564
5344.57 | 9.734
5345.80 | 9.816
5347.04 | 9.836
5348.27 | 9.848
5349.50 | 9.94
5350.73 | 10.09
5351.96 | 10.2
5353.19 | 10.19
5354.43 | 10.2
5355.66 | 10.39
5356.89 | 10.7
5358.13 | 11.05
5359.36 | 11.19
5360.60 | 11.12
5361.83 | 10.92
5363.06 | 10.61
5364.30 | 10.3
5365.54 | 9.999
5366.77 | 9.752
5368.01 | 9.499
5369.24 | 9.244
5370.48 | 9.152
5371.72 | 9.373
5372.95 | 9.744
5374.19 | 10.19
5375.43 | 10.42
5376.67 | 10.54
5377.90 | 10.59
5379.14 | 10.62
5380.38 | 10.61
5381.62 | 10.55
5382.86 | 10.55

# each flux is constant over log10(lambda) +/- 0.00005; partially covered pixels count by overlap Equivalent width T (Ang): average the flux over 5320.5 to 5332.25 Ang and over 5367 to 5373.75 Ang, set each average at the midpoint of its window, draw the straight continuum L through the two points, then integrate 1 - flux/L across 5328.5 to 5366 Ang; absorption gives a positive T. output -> -2.9 Ang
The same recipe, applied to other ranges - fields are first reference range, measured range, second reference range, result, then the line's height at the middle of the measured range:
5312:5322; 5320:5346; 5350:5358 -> 2.01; 10.4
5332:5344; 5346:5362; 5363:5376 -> -0.90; 9.86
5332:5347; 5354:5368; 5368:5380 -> -0.82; 9.94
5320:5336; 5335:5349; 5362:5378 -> -0.36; 9.63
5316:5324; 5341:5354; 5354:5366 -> 0.78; 10.5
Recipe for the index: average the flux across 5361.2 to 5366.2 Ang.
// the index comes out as 10.5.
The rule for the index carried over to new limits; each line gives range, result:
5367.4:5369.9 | 9.38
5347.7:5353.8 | 10.1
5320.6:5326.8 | 9.53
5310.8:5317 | 10.7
